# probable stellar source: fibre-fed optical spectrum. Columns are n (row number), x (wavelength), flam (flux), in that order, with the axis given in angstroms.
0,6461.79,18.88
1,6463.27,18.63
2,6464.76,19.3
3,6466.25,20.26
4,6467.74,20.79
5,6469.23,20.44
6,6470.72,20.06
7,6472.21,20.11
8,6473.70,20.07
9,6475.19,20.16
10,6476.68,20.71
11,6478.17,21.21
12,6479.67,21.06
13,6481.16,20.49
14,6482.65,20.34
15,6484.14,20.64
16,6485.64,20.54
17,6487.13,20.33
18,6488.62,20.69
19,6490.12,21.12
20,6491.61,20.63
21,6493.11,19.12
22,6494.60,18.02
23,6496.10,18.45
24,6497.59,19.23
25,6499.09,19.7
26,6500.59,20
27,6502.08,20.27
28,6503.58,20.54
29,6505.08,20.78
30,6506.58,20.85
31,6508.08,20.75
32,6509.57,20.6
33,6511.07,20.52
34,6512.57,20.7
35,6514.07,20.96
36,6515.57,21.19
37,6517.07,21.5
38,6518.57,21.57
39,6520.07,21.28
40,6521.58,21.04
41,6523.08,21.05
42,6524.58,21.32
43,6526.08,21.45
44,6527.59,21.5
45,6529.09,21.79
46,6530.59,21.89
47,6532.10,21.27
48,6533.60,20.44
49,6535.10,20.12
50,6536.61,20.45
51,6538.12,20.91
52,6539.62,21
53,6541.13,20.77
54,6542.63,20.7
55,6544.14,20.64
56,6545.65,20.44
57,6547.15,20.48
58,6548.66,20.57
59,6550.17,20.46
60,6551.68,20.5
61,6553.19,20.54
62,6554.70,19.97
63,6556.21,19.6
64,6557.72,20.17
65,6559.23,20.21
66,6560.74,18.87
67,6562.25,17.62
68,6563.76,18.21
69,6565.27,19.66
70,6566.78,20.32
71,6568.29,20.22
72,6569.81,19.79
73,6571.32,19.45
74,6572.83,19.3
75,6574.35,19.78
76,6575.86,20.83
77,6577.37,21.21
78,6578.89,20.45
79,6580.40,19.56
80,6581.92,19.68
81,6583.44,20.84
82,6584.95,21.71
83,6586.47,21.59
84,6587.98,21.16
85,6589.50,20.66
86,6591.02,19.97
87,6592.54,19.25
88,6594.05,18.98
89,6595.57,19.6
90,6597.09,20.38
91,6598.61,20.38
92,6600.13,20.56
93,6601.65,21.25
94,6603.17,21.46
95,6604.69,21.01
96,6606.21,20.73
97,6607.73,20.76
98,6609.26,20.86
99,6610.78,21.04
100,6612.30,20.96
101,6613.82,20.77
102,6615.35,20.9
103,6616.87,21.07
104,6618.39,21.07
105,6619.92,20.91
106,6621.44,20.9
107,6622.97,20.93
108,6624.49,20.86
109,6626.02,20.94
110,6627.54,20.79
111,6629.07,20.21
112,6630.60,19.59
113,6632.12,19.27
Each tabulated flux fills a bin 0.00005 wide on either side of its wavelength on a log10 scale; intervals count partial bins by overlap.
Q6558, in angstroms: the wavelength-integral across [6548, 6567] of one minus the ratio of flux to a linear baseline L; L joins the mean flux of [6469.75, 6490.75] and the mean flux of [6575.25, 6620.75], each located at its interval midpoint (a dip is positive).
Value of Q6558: 0.8 angstroms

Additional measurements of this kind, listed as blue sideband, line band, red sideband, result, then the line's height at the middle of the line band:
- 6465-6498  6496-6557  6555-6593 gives -1.80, 20.1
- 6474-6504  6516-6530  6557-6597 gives -0.91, 20.1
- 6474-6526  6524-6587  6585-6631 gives 0.67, 20.6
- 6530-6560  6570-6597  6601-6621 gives 0.74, 20.8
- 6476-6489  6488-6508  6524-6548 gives 0.75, 20.7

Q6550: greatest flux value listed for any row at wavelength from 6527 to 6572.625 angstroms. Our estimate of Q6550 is 21.89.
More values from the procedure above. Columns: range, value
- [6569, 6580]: 21.21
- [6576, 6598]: 21.71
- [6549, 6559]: 20.54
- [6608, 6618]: 21.07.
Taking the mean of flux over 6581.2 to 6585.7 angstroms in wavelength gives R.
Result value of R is 20.8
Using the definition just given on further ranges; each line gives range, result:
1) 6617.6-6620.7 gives 21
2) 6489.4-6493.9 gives 20.3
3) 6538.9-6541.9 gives 20.9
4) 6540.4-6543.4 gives 20.8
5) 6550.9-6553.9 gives 20.5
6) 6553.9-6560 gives 20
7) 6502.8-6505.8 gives 20.6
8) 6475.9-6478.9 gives 21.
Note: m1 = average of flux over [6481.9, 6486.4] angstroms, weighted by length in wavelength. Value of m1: 20.5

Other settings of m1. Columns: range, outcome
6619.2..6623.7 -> 20.9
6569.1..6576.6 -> 19.8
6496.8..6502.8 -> 19.8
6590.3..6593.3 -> 19.6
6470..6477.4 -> 20.2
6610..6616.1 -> 20.9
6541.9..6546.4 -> 20.6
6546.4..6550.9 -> 20.5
